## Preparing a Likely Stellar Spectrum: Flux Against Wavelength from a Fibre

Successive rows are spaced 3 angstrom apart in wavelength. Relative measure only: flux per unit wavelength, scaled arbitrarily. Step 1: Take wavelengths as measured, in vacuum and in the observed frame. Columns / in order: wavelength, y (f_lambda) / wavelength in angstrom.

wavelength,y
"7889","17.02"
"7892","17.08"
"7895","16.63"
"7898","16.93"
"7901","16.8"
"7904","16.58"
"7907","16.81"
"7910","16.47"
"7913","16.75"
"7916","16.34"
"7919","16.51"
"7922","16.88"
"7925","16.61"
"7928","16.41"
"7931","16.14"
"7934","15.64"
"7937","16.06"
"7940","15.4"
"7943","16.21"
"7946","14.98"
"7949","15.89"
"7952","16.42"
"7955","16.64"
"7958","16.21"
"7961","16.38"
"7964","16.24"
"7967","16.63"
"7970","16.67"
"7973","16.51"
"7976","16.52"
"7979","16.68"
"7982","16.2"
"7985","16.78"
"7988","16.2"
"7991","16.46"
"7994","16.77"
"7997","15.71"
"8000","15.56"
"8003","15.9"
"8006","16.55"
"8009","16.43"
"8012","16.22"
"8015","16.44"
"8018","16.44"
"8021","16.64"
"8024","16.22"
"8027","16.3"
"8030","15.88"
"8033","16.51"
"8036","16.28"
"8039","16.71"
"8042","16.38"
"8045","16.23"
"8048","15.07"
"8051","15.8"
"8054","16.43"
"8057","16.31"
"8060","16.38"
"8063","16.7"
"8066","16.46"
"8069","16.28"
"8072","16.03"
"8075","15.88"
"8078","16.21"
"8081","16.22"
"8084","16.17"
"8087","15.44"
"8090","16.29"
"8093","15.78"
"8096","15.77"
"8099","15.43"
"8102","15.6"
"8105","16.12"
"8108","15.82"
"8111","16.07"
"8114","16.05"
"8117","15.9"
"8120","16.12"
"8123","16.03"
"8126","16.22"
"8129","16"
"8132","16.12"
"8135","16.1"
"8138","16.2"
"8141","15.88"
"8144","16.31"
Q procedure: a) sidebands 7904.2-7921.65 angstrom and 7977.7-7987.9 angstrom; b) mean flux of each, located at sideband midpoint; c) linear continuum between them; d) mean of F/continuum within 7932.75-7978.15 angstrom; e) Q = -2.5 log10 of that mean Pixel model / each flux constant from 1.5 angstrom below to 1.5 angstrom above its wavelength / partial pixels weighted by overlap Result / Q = 0.02 mag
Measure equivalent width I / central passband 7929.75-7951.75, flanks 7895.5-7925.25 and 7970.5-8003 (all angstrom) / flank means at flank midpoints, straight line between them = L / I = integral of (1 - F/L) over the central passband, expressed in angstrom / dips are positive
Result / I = 1.0 angstrom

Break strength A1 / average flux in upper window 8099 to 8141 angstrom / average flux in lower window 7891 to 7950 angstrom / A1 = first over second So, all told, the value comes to 1.0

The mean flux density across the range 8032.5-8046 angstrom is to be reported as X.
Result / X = 16.4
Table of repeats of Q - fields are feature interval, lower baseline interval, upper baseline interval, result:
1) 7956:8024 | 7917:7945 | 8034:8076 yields -0.011 mag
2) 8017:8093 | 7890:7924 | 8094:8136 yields -0.002 mag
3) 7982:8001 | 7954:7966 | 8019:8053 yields 0.002 mag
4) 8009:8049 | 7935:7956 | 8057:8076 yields -0.006 mag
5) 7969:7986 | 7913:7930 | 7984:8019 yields -0.012 mag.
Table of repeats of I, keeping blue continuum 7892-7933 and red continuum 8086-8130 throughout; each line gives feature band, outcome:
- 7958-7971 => -0.01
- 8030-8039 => -0.10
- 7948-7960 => 0.11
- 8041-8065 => -0.08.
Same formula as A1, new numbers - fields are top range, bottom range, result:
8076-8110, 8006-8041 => 0.97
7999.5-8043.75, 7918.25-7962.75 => 1.01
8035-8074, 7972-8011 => 0.99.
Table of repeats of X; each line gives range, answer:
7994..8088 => 16.2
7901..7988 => 16.3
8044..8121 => 16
